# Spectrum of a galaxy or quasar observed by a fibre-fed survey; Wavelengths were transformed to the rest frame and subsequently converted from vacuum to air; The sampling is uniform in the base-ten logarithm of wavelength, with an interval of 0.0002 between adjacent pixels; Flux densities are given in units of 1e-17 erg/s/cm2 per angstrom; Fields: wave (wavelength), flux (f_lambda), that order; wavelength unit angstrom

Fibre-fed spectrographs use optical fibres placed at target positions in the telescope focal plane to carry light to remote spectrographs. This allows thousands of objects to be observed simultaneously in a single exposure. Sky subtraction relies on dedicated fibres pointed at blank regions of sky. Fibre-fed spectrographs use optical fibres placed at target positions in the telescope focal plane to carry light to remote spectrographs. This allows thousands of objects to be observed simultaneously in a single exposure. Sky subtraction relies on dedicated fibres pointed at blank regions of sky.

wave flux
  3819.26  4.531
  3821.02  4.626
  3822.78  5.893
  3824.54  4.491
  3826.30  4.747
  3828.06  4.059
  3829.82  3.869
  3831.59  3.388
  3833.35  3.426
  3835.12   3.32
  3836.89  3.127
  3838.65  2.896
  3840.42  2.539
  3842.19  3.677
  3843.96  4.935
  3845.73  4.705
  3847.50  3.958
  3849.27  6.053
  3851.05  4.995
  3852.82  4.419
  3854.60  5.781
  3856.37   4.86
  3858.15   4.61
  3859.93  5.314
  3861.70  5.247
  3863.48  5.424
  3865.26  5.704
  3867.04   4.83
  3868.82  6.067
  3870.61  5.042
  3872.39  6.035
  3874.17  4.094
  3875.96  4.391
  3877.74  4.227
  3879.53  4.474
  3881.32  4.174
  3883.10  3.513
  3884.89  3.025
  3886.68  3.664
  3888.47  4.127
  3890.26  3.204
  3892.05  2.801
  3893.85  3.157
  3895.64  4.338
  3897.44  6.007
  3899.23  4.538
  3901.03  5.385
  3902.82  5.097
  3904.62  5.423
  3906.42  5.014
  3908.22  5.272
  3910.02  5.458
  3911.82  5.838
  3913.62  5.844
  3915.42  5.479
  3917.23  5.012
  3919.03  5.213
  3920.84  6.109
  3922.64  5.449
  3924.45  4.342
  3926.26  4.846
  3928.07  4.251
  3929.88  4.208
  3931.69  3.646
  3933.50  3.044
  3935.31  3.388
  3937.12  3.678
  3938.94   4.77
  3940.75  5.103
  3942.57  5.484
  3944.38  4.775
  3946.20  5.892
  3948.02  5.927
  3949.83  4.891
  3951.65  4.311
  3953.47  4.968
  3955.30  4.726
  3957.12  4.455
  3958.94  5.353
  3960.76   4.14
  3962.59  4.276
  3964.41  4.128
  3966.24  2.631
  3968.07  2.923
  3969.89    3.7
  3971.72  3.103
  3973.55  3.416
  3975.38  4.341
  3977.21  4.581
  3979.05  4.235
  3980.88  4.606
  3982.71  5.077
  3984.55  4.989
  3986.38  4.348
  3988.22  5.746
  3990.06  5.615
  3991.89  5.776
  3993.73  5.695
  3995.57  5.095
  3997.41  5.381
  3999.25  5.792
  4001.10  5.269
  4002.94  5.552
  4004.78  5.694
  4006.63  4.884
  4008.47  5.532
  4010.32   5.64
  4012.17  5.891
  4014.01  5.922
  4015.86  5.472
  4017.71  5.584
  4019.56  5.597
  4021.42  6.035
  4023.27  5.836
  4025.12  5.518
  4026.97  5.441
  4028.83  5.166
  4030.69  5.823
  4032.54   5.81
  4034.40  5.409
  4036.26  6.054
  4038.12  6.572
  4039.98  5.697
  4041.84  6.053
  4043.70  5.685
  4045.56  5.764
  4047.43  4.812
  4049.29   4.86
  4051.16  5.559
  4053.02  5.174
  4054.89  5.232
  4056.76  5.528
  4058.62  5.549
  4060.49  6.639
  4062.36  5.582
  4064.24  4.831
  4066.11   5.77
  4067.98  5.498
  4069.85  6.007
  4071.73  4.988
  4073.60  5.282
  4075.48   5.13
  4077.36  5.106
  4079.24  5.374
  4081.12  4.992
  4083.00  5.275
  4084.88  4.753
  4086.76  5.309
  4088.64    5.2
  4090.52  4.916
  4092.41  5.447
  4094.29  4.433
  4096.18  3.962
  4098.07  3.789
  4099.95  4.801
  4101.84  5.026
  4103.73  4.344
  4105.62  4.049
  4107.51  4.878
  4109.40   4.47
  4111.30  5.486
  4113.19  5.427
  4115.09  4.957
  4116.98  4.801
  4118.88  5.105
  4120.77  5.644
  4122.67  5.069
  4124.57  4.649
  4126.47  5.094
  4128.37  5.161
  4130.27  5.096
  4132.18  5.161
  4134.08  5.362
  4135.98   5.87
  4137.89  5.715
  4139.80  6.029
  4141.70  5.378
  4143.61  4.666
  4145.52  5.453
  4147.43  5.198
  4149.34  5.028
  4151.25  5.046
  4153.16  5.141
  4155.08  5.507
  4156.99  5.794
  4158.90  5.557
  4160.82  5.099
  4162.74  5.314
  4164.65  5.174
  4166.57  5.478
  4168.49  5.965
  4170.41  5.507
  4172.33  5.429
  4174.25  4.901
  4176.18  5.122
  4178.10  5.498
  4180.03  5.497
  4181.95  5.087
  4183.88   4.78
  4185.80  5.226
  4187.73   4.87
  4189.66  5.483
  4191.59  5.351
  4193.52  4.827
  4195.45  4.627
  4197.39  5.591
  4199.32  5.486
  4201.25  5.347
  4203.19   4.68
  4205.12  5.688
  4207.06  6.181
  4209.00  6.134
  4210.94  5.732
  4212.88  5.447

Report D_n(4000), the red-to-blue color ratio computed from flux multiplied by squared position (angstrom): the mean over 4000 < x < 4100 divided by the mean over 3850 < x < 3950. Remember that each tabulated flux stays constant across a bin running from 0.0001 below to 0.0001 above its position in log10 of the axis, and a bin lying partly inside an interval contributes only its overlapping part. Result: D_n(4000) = 1.22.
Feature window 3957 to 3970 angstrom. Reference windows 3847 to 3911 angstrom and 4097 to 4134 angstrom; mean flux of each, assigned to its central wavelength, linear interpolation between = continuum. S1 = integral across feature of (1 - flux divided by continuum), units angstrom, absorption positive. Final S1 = 2.3 angstrom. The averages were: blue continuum 4.72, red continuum 4.9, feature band 3.94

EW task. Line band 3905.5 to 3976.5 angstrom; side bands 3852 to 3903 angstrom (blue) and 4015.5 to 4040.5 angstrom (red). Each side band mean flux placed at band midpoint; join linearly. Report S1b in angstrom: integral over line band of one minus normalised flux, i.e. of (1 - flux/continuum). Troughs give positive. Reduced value 6.4 angstrom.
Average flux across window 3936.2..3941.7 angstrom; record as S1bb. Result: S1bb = 4.52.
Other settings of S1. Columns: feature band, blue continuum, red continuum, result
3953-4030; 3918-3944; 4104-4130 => -4.47 angstrom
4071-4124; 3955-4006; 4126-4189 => 1.73 angstrom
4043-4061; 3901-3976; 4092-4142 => -2.15 angstrom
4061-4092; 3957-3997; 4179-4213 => -2.59 angstrom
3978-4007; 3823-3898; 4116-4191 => -2.82 angstrom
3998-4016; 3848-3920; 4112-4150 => -1.90 angstrom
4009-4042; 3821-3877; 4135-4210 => -4.89 angstrom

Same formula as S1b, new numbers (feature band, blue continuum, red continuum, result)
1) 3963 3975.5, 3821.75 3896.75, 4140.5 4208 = 3.3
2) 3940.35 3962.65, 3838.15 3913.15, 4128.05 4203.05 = -0.7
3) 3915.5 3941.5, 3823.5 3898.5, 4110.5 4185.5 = 0.2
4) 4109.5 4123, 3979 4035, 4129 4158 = 0.5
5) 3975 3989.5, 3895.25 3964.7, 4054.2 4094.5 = 0.8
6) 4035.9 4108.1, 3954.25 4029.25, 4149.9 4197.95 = -1.8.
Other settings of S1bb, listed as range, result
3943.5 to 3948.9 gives 5.53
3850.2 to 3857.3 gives 5.01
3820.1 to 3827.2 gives 4.94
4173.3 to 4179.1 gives 5.17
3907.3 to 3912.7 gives 5.52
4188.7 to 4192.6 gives 5.41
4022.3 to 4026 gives 5.69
